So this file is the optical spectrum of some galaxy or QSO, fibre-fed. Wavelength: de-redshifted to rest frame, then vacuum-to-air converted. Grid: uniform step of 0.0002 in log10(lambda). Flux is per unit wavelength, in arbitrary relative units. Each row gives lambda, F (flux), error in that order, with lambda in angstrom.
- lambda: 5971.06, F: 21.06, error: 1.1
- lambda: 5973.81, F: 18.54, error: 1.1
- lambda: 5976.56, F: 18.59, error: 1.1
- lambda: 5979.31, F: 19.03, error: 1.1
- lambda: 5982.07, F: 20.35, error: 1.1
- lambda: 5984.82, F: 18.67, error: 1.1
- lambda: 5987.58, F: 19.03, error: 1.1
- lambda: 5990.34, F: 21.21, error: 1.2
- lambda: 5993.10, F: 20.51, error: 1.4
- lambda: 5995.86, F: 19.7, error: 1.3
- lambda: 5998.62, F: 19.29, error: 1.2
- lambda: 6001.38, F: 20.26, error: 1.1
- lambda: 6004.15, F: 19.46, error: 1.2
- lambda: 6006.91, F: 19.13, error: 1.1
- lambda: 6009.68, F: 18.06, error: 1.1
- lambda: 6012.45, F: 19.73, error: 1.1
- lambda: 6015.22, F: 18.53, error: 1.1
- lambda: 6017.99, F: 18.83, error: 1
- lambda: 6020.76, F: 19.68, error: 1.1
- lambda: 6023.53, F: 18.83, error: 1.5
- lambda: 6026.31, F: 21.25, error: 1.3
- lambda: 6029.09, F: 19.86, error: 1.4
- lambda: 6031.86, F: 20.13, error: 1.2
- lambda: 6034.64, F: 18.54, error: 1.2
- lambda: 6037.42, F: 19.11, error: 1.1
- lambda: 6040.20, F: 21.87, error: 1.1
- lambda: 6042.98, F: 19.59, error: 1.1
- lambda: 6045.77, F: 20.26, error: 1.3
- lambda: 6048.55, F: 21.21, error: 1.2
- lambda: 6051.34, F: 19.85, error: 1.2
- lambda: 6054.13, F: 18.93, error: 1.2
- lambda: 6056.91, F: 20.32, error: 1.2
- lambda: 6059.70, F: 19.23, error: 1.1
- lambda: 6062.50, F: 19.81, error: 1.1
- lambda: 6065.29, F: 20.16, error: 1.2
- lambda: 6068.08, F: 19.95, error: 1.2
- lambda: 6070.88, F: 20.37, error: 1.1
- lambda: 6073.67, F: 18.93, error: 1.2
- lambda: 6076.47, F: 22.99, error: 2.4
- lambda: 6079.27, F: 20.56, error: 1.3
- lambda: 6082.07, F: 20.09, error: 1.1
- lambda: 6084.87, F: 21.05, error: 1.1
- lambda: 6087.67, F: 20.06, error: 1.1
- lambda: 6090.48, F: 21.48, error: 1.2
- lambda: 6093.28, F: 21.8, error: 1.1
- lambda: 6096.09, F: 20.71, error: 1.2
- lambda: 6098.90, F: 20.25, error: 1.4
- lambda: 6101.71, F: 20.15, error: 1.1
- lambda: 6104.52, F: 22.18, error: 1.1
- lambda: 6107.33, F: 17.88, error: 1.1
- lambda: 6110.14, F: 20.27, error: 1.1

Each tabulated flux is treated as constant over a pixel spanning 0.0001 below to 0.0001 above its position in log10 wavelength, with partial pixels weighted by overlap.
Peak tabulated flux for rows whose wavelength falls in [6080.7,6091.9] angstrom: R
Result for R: 21.48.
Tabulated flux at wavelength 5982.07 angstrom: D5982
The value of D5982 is 20.35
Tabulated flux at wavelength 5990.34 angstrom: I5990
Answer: 21.21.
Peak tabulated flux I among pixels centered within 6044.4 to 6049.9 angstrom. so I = 21.21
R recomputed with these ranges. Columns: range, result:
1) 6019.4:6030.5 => 21.25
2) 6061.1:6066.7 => 20.16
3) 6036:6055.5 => 21.87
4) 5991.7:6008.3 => 20.51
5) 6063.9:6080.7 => 22.99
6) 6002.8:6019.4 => 19.73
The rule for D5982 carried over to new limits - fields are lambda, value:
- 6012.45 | 19.73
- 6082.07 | 20.09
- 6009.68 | 18.06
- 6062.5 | 19.81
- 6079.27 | 20.56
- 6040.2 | 21.87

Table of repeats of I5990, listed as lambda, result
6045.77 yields 20.26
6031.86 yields 20.13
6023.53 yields 18.83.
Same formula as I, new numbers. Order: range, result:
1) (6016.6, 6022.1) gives 19.68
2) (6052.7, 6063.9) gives 20.32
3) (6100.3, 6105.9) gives 22.18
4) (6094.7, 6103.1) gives 20.71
